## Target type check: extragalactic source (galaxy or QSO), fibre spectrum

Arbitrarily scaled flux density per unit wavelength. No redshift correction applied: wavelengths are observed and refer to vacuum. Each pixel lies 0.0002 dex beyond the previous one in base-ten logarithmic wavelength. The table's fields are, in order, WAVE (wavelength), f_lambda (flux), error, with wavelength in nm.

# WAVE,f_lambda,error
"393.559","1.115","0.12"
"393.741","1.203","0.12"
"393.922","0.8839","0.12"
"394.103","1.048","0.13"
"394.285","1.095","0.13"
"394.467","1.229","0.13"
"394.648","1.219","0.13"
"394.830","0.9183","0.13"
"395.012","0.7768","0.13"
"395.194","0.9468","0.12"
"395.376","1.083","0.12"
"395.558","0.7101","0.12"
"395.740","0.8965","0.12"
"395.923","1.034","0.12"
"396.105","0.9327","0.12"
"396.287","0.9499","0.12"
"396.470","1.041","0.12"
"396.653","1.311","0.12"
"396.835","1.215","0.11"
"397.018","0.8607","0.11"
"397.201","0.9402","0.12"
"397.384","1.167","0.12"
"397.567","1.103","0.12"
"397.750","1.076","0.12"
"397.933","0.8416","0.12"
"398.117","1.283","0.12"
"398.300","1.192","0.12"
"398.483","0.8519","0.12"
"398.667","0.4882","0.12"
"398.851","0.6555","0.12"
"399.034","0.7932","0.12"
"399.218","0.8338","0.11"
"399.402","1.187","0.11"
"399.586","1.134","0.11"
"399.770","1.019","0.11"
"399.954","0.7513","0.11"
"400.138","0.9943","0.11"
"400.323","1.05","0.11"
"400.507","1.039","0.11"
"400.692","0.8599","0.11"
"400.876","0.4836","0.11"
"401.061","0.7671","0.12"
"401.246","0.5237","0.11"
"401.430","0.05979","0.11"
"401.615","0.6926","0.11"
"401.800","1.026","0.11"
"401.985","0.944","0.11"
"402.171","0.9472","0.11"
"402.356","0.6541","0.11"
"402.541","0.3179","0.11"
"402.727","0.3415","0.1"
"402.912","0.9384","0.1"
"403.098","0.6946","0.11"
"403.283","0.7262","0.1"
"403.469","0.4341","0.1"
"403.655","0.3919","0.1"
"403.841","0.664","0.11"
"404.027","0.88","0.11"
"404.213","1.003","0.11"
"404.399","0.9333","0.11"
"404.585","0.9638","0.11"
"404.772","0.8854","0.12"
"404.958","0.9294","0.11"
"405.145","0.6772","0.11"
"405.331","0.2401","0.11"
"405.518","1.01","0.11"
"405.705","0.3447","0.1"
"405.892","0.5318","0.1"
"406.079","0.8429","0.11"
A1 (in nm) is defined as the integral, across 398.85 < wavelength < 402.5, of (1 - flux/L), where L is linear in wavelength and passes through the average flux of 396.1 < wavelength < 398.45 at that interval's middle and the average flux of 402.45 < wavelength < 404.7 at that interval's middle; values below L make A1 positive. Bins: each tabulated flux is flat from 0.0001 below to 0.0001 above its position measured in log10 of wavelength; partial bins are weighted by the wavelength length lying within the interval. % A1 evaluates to 0.22 nm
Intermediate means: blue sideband 1.07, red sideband 0.693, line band 0.818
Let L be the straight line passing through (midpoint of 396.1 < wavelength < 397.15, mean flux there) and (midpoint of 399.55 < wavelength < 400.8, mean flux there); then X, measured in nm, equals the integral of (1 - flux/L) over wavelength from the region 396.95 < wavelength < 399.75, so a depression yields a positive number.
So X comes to 0.14 nm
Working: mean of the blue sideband 1.06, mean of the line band 0.963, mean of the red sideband 0.965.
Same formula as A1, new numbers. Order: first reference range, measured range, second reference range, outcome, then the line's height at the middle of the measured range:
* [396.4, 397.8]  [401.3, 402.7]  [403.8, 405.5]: 0.41 nm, 0.909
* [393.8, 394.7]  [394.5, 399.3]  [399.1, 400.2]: 0.32 nm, 1.04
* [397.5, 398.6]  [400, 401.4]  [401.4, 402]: 0.05 nm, 0.802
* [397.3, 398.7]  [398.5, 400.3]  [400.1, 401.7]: -0.04 nm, 0.87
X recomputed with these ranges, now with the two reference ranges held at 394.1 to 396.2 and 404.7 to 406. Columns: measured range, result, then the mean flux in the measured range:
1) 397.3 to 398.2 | -0.19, 1.09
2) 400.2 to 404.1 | 0.38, 0.689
